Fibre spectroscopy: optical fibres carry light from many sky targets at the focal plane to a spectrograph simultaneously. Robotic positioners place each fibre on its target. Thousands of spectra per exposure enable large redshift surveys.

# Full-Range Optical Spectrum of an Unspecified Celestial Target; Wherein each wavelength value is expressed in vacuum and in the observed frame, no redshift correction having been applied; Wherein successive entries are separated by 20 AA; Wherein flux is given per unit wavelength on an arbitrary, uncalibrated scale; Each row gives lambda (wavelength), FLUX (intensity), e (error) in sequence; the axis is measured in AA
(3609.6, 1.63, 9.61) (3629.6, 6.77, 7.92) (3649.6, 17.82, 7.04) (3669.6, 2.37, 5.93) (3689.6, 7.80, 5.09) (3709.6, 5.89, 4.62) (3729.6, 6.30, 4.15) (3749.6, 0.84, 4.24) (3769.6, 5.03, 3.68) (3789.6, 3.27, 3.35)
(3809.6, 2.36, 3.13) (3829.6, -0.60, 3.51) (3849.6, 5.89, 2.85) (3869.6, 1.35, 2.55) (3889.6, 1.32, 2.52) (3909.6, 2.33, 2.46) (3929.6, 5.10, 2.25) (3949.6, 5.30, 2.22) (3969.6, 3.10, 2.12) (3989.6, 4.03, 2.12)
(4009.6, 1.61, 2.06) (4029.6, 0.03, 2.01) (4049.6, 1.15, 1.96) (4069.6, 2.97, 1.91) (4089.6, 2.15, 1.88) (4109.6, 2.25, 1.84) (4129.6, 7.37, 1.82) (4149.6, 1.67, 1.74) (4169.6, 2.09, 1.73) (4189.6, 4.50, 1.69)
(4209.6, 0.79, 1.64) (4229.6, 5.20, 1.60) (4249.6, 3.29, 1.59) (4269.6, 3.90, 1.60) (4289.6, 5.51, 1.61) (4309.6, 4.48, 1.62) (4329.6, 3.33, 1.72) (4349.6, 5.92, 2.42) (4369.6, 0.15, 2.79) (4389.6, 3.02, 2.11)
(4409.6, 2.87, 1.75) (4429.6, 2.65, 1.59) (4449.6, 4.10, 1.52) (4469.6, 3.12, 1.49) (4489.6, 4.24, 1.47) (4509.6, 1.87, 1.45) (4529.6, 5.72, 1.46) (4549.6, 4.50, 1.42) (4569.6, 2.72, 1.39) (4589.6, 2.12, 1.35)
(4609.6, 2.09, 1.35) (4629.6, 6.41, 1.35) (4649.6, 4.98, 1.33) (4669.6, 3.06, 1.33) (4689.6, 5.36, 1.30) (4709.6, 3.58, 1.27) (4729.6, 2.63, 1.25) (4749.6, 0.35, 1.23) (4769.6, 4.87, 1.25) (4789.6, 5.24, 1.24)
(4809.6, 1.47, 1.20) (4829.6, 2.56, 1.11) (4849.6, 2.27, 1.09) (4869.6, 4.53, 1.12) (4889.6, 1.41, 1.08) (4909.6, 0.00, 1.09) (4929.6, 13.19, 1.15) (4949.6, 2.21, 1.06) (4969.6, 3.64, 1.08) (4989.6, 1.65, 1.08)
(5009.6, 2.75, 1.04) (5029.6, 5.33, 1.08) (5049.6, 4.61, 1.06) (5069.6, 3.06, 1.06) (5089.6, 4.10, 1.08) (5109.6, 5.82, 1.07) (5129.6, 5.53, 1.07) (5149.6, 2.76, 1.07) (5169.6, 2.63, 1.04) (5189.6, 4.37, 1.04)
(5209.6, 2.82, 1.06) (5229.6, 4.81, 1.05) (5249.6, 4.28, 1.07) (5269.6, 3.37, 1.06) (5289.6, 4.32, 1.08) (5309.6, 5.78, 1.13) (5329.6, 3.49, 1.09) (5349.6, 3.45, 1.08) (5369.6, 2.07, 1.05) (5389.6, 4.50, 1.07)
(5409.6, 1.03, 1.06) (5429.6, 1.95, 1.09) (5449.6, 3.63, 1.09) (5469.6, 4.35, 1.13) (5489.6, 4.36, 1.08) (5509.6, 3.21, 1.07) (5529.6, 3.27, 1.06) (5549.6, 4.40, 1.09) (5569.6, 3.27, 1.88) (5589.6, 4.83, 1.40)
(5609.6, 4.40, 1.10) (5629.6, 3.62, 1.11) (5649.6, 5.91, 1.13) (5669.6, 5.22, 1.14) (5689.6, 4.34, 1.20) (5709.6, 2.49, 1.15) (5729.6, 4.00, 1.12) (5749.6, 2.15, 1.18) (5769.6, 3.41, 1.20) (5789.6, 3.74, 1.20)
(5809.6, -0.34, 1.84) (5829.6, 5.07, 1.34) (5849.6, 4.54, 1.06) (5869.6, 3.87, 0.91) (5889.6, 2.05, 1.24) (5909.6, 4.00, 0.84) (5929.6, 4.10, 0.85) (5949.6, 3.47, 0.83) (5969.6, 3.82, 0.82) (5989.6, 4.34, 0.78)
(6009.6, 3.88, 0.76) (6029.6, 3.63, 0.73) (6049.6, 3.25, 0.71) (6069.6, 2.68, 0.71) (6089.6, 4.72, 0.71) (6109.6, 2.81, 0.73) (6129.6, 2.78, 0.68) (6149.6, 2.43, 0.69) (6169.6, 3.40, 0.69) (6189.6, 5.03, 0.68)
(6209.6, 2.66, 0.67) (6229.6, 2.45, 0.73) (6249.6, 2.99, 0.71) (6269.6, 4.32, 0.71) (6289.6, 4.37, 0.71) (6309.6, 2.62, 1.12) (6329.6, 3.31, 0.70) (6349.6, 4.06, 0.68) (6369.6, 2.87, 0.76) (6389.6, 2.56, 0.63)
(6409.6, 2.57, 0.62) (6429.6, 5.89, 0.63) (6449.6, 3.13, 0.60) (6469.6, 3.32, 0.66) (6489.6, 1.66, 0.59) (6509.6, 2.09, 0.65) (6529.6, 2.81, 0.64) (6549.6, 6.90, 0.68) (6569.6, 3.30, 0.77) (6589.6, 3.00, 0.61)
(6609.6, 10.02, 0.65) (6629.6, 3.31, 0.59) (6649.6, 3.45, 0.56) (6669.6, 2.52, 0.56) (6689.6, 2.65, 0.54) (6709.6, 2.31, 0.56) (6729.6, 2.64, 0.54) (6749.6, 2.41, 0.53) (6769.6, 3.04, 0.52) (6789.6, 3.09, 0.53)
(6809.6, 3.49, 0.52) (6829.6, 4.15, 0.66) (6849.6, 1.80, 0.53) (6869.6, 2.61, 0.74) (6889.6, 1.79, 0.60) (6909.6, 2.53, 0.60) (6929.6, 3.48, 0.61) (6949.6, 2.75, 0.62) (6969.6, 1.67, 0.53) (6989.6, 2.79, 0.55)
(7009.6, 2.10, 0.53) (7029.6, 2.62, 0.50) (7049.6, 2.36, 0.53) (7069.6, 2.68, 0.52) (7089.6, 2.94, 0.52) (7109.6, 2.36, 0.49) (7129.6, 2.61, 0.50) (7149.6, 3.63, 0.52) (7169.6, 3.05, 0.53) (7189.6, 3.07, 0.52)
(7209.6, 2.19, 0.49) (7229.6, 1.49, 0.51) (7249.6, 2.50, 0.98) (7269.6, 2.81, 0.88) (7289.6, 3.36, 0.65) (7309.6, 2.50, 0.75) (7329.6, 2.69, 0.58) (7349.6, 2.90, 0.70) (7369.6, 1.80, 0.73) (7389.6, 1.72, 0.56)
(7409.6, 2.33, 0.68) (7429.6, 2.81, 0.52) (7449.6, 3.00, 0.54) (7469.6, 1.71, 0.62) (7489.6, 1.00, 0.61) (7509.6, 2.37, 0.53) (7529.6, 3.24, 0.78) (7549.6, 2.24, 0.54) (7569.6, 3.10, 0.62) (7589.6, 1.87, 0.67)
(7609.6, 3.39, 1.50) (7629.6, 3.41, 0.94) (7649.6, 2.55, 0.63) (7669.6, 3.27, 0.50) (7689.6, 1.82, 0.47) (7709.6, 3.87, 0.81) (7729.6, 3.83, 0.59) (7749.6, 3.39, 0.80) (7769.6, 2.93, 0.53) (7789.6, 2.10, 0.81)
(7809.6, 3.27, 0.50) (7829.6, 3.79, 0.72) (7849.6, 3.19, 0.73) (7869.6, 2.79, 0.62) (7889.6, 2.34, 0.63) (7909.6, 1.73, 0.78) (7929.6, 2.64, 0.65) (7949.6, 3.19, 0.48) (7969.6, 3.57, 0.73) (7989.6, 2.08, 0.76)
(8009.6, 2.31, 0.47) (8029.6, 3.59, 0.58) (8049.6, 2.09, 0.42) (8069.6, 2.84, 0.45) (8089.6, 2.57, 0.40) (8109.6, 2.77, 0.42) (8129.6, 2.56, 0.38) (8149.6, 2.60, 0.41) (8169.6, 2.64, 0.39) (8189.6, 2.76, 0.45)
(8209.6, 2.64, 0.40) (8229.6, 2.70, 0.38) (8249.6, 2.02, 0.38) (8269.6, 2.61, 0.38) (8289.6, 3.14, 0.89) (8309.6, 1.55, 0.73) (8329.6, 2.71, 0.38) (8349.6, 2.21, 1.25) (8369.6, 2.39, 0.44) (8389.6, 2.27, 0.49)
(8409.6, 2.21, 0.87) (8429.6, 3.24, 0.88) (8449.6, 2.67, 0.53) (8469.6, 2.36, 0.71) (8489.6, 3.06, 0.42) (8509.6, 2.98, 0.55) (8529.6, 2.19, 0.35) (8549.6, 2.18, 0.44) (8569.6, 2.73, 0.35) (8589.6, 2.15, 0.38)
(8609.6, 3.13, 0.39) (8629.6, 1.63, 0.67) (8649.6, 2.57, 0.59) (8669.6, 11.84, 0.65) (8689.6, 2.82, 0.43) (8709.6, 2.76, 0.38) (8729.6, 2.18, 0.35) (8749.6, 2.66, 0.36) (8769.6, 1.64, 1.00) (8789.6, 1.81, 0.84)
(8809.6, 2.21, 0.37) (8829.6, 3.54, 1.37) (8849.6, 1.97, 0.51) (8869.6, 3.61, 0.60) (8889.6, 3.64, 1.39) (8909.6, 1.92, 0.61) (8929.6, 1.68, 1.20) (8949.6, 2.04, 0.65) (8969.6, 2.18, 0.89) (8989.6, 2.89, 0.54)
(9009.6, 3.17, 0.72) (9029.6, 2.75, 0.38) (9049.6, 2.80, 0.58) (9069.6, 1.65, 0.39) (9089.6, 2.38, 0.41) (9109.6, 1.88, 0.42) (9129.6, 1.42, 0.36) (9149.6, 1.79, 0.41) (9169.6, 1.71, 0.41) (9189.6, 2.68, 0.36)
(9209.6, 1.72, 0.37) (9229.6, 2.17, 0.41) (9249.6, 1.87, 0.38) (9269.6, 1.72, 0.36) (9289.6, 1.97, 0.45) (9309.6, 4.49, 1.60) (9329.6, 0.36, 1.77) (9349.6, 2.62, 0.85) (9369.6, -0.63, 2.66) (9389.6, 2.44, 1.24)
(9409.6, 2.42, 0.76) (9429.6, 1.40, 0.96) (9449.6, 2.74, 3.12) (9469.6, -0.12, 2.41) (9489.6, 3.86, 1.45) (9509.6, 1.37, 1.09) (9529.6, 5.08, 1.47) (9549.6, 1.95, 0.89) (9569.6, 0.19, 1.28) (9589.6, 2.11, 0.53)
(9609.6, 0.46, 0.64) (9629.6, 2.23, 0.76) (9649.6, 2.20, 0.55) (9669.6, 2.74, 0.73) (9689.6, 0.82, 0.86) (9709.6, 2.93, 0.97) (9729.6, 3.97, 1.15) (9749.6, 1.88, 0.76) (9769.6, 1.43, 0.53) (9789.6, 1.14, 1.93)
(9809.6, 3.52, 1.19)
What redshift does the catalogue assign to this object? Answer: 0.321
